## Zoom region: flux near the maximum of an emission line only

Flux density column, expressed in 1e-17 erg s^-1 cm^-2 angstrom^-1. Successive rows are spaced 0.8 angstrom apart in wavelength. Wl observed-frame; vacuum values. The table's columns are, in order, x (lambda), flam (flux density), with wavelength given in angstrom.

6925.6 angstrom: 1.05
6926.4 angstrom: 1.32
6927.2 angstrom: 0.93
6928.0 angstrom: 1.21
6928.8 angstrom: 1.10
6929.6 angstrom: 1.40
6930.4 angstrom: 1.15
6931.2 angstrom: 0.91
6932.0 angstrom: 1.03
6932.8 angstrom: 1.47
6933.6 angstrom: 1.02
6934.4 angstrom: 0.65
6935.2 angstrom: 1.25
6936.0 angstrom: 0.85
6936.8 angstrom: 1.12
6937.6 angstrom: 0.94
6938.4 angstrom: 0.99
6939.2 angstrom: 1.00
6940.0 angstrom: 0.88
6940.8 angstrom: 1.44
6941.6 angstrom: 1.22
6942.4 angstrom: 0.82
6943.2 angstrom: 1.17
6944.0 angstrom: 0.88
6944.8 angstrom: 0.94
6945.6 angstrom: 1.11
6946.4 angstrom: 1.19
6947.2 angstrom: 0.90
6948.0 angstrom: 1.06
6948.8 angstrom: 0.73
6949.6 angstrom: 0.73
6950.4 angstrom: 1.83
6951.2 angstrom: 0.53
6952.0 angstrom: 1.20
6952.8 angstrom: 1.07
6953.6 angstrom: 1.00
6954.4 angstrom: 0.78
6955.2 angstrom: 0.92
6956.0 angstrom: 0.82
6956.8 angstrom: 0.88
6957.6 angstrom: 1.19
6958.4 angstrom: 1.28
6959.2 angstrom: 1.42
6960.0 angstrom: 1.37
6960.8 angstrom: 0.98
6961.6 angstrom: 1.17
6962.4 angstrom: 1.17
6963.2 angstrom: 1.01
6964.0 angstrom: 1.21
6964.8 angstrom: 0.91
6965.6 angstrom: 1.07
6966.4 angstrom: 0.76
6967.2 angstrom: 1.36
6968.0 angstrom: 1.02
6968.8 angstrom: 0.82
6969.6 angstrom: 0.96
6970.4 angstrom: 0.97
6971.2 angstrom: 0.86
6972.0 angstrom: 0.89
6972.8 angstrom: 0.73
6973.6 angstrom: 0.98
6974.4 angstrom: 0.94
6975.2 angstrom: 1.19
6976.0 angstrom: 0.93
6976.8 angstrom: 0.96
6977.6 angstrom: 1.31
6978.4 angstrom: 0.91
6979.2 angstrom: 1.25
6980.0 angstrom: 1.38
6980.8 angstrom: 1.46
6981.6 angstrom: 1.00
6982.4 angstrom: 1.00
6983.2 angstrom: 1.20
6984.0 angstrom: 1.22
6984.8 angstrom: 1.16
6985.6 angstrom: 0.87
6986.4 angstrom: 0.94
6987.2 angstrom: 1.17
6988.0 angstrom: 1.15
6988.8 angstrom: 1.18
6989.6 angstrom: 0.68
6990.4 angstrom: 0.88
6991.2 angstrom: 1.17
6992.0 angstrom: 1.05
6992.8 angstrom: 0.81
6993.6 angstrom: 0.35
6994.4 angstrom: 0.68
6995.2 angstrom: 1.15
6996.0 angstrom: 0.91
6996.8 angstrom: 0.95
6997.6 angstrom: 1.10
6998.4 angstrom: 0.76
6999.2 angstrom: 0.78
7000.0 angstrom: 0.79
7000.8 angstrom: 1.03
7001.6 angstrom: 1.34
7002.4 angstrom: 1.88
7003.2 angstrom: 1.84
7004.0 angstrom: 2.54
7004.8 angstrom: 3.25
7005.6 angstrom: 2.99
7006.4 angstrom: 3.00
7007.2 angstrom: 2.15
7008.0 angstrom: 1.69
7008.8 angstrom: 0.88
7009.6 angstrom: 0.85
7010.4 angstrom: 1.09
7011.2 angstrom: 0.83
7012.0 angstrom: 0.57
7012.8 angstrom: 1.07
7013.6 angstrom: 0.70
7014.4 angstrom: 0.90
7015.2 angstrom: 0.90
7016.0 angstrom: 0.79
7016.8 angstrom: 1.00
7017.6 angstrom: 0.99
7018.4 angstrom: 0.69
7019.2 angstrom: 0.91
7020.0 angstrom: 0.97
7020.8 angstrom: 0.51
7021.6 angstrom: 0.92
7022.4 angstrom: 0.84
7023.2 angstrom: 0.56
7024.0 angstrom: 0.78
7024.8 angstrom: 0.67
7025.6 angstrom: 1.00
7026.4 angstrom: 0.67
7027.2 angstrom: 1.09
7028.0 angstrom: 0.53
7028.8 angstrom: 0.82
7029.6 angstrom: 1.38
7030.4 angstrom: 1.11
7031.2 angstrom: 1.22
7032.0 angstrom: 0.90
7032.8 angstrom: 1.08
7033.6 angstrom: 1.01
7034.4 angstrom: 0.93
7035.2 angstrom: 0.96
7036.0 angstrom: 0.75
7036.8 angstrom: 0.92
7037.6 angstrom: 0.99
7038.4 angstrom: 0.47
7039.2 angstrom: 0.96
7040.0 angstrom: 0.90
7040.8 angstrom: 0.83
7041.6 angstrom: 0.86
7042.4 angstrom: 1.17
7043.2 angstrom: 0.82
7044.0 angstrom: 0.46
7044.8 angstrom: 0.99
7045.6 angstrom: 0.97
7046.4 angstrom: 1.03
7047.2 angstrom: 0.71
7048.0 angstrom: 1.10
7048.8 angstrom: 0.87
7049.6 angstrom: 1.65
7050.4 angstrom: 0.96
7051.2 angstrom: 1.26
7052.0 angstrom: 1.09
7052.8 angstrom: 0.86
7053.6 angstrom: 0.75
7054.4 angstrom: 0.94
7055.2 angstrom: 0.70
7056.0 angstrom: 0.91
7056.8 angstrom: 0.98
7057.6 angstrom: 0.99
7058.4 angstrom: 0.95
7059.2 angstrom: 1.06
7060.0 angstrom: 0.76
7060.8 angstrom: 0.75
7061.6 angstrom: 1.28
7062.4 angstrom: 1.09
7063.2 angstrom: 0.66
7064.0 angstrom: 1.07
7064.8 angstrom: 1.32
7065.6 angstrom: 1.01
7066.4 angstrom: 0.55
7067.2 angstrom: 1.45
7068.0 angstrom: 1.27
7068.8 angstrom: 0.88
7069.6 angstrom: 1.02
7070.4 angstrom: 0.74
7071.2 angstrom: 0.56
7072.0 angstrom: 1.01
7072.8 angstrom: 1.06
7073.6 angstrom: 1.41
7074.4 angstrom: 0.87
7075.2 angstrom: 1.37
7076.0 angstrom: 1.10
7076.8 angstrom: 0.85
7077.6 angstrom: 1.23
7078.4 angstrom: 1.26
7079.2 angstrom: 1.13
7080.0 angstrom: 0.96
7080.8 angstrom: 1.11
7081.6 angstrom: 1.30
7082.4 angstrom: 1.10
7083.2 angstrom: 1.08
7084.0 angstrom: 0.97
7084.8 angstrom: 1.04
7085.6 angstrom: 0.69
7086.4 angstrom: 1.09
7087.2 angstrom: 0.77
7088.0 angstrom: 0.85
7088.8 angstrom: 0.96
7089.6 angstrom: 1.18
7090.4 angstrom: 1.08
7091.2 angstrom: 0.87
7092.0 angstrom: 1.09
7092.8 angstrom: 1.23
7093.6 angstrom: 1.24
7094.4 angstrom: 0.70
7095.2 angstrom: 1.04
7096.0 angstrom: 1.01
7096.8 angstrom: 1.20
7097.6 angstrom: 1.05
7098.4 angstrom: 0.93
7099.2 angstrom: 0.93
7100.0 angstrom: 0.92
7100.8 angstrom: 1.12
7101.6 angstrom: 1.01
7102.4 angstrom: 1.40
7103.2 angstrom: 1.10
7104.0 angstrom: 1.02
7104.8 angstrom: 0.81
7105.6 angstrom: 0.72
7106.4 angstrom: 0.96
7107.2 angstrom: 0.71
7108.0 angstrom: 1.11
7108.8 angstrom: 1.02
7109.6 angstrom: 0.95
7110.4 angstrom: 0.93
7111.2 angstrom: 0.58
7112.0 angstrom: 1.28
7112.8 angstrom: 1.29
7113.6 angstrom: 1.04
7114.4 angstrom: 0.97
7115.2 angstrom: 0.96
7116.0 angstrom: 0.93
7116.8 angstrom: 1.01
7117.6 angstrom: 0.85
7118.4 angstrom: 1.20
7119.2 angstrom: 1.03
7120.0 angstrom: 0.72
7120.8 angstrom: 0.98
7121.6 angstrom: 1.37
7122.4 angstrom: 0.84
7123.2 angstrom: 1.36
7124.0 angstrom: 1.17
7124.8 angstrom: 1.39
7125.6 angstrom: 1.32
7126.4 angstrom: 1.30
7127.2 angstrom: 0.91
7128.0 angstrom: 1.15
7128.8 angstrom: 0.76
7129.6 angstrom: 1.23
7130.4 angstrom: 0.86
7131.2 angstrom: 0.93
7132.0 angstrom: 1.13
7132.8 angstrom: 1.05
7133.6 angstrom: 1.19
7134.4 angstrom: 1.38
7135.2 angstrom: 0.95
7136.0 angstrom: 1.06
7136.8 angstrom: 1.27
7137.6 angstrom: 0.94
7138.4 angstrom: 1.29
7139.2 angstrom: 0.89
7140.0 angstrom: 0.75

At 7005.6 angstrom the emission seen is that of Hbeta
